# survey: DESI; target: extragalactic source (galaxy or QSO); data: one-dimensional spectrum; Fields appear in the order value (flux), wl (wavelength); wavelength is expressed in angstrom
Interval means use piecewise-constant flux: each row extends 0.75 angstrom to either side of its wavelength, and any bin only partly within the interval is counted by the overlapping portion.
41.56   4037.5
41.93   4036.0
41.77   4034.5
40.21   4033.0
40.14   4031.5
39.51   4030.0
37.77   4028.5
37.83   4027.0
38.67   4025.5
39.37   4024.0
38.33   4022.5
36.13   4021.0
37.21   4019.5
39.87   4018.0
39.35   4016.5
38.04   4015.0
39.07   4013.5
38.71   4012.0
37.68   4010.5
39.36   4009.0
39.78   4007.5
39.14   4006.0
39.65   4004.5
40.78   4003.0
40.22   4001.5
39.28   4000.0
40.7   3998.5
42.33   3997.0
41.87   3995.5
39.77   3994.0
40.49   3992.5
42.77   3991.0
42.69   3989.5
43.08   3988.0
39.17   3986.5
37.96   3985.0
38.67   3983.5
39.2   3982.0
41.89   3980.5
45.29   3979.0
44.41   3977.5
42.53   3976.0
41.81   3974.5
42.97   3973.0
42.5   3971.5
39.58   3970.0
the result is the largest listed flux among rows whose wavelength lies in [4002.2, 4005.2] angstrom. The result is 40.78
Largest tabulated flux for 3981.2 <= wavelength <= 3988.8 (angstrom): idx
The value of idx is 43.08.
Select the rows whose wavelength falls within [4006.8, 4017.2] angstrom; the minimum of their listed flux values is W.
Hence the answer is 37.68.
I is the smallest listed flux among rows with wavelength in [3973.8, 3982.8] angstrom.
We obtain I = 39.2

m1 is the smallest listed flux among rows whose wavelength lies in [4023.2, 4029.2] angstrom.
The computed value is 37.77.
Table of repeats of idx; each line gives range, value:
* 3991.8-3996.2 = 41.87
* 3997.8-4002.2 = 40.7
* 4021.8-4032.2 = 40.14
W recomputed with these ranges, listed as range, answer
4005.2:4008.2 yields 39.14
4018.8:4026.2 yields 36.13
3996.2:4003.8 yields 39.28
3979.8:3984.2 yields 38.67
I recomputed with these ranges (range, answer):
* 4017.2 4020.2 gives 37.21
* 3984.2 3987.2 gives 37.96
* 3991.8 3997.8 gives 39.77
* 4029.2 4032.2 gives 39.51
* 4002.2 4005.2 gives 39.65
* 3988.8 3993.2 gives 40.49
